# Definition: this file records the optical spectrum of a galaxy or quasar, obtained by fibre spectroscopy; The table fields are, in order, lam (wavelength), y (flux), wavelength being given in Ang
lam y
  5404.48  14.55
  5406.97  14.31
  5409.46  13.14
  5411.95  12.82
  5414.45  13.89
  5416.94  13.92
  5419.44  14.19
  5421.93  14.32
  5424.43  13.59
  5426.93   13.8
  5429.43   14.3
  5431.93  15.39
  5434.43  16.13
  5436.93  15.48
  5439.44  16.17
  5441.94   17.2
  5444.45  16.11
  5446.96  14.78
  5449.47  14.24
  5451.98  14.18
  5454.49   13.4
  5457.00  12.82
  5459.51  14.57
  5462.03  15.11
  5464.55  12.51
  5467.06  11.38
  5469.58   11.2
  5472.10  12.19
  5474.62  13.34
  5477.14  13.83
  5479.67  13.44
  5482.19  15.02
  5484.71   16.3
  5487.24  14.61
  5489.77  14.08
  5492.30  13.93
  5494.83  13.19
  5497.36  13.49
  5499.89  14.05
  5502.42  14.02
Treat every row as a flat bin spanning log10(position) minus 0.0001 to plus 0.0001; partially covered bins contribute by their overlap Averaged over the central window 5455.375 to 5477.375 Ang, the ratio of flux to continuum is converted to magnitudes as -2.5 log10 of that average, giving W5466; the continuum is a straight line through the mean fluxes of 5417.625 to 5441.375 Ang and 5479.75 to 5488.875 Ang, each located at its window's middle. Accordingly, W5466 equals 0.16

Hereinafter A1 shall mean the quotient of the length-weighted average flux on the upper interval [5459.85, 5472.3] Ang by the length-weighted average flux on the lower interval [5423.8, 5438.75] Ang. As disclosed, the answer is 0.9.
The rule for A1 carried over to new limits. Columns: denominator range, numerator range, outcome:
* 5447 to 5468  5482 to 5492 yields 1.09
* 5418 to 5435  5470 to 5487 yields 0.96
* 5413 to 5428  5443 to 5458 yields 1.03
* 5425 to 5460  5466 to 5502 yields 0.91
